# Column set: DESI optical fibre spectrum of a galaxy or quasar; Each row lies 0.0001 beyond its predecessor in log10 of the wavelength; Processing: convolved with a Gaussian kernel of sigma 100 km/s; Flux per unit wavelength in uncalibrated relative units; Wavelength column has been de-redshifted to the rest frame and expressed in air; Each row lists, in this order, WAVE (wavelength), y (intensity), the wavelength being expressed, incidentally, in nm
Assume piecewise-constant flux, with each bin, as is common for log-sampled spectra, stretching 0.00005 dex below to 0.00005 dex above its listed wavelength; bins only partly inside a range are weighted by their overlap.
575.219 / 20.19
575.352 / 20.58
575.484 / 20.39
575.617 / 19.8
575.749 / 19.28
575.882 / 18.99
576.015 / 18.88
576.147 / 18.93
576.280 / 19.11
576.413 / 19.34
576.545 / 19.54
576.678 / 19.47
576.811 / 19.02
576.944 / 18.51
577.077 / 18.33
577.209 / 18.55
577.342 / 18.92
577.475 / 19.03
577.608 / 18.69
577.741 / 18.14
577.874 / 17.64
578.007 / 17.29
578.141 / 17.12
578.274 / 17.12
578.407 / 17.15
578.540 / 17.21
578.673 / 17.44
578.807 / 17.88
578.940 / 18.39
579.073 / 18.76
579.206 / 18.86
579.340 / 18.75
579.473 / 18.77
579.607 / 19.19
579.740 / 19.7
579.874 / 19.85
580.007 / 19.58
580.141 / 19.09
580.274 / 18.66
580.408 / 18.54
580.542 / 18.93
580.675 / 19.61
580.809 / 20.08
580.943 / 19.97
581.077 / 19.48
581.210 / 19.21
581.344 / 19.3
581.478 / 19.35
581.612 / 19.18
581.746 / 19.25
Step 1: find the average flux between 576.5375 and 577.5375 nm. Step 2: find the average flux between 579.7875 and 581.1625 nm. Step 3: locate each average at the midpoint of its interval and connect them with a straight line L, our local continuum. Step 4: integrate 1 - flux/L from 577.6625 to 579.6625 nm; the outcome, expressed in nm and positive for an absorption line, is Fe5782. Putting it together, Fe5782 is 0.12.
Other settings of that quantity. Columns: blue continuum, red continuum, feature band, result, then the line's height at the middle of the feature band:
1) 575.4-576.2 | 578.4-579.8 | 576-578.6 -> 0.08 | 19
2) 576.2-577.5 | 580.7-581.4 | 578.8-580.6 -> 0.04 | 19.4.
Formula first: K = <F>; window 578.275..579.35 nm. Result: 18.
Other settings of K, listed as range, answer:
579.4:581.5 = 19.3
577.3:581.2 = 18.6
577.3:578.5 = 17.9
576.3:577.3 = 19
